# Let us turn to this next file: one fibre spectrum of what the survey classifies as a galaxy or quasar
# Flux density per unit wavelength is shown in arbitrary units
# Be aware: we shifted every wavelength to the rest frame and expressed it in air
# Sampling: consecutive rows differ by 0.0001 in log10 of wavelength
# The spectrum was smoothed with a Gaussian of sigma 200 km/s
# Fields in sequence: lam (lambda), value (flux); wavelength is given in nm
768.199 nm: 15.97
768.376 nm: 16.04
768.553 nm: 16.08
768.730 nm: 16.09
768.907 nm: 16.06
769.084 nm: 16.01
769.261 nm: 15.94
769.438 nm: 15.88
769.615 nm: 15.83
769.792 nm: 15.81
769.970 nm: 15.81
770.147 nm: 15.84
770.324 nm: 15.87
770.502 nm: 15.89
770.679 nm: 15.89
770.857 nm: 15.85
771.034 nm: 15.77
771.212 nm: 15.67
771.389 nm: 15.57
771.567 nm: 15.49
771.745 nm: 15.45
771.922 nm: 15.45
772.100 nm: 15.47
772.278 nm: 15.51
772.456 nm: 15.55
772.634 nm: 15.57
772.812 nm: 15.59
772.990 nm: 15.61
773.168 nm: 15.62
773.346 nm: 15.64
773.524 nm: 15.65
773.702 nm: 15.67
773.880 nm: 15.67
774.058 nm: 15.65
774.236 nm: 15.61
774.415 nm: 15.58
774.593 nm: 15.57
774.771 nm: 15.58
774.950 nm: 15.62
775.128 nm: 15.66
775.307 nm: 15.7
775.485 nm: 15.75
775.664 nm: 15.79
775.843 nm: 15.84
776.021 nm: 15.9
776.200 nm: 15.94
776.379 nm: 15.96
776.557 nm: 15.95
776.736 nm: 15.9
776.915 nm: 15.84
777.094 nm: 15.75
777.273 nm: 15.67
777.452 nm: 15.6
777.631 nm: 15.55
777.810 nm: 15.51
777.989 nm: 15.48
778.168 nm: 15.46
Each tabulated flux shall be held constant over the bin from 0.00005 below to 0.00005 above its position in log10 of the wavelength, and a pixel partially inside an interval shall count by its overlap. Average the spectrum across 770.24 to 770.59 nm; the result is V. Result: 15.9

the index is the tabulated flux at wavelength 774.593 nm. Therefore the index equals 15.57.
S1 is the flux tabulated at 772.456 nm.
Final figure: 15.55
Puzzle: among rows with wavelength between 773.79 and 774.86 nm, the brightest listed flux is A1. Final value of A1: 15.67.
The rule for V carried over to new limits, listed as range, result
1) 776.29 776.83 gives 16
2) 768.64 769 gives 16.1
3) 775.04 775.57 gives 15.7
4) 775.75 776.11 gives 15.9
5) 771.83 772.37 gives 15.5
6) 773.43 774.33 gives 15.7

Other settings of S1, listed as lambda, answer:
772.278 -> 15.51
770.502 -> 15.89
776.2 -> 15.94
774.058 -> 15.65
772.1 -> 15.47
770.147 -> 15.84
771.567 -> 15.49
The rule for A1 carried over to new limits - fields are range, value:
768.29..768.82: 16.09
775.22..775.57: 15.75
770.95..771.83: 15.77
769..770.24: 16.01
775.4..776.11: 15.9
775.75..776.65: 15.96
